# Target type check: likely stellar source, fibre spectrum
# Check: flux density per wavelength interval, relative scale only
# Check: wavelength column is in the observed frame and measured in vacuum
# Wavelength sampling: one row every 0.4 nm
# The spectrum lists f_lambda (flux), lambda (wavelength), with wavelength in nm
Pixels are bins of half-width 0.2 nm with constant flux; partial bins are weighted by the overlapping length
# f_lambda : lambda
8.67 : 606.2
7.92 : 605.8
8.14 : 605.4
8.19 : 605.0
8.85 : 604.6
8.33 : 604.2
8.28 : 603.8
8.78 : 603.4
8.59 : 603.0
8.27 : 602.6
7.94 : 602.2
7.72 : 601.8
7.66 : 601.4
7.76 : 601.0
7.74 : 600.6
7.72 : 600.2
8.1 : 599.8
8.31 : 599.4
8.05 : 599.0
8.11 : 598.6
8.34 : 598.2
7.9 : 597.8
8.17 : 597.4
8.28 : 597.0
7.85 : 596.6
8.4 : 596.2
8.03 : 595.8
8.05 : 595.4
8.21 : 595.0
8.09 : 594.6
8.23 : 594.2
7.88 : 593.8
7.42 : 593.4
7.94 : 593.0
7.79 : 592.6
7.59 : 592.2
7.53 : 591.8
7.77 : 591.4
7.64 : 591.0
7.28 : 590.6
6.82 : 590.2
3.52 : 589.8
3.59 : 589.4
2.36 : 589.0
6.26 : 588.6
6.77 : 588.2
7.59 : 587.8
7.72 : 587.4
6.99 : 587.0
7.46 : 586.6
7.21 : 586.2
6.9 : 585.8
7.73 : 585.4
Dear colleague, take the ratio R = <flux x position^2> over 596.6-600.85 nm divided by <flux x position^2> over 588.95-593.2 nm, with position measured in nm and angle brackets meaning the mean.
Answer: 1.3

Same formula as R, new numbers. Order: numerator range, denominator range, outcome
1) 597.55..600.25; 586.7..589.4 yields 1.37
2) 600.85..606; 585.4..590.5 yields 1.40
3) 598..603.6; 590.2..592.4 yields 1.11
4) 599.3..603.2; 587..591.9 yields 1.33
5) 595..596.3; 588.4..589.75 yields 2.08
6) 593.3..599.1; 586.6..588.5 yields 1.15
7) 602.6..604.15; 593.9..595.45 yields 1.07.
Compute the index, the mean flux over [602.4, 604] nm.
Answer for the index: 8.48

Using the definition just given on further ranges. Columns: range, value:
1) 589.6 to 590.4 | 5.17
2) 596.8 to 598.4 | 8.17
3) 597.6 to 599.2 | 8.1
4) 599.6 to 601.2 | 7.83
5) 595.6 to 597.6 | 8.15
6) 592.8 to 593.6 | 7.68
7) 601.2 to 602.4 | 7.77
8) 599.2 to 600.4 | 8.04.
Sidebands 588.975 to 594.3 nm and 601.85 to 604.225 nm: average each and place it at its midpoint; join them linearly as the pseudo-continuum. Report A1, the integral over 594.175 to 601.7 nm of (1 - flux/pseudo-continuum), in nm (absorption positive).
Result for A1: -0.42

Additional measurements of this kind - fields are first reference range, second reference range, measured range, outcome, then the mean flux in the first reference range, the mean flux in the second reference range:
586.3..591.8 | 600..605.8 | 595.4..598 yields -0.27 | 6.35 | 8.13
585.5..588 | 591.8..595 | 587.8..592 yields 0.86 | 7.33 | 7.85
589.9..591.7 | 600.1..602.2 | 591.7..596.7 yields -0.39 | 7.17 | 7.74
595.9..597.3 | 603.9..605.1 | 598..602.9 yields 0.19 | 8.17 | 8.46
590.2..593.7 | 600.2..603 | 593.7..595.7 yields -0.11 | 7.58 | 7.89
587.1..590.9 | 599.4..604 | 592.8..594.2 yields -0.25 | 5.85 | 8.06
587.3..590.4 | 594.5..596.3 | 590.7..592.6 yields -0.29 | 5.51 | 8.15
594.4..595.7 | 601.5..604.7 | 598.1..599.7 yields 0.00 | 8.11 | 8.31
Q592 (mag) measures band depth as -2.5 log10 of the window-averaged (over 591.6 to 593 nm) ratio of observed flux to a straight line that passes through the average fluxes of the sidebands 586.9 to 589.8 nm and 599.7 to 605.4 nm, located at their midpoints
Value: -0.20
